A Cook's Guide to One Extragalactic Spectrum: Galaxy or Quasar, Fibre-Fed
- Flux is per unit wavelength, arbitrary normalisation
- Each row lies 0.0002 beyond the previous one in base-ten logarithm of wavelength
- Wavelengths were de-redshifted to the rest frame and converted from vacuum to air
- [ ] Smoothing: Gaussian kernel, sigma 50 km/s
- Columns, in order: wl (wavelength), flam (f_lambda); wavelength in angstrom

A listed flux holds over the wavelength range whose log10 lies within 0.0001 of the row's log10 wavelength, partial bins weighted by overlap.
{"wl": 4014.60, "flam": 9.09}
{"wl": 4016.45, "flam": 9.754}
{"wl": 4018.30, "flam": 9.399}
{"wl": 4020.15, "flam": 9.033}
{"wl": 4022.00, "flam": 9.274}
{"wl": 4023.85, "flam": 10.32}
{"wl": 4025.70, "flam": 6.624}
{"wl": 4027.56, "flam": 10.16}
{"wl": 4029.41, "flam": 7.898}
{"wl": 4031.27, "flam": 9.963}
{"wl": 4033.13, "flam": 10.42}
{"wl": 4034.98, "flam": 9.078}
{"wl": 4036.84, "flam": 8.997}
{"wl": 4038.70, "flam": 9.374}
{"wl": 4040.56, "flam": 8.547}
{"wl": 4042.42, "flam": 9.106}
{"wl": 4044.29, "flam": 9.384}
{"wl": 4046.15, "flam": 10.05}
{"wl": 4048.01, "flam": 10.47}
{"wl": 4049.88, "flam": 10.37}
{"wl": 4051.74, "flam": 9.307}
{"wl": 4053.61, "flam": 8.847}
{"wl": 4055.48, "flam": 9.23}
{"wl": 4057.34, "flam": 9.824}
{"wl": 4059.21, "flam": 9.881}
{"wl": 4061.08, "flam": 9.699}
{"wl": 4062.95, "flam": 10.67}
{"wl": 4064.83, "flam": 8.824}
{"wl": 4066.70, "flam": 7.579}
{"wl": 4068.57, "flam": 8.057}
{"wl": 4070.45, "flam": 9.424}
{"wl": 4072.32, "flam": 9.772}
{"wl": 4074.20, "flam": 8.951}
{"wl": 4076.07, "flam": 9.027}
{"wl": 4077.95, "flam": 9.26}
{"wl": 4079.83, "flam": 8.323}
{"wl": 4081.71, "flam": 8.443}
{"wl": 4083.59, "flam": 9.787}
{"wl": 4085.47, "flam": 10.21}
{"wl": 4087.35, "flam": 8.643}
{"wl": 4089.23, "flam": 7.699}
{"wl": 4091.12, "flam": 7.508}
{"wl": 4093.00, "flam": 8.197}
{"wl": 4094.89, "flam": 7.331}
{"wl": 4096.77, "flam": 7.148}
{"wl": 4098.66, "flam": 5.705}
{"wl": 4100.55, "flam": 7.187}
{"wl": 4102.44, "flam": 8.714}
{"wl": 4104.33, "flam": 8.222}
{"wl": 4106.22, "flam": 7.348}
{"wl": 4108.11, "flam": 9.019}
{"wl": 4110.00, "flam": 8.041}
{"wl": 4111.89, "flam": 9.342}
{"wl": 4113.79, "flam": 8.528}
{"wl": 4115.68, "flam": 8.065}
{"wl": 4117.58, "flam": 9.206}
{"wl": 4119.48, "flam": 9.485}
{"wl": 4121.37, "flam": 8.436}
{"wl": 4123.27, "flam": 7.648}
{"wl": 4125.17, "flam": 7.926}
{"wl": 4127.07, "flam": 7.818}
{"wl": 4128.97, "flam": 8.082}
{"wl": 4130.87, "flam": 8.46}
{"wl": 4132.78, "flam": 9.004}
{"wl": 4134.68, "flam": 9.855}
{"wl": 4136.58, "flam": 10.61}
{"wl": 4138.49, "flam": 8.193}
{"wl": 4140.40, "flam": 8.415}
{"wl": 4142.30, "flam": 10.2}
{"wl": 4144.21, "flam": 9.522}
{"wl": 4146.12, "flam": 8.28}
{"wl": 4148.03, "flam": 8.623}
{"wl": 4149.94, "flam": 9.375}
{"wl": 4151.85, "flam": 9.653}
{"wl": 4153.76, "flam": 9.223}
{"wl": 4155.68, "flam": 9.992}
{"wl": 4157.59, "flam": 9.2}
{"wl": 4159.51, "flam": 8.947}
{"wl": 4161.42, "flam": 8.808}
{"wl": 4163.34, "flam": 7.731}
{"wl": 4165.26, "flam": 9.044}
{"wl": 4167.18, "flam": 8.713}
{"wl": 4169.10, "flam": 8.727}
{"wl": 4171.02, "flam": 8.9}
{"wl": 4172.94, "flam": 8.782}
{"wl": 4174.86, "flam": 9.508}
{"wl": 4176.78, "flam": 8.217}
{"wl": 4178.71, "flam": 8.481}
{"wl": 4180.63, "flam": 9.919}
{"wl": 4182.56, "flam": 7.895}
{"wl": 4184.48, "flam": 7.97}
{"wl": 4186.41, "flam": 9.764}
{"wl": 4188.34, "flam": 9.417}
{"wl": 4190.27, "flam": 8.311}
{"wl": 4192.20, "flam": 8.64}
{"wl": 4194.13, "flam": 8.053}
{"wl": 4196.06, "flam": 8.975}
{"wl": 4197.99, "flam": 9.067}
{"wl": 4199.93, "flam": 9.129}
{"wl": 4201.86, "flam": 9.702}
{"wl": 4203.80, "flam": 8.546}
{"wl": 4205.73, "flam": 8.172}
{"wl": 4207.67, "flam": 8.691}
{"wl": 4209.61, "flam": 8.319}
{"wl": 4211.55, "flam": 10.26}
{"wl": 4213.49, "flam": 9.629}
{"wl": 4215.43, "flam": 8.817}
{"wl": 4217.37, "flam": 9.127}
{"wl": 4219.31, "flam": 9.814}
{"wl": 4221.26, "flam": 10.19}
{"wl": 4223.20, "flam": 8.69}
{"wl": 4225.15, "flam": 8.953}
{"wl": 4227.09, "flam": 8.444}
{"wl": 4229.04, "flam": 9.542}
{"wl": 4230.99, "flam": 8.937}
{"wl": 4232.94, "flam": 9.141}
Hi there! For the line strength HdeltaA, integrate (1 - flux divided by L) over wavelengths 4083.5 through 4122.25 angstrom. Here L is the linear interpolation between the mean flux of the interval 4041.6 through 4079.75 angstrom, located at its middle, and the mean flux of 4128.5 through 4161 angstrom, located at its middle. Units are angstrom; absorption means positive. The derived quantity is 4.26 angstrom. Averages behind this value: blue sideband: 9.36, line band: 8.25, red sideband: 9.17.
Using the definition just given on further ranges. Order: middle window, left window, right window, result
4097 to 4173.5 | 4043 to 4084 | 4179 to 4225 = 4.1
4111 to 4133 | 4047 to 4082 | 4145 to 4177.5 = 1.4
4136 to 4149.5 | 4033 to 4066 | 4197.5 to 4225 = 0.3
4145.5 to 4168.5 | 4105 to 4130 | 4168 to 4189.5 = -0.7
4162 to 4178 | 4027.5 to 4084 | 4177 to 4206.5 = 0.3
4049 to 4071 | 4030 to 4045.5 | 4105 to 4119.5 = -0.5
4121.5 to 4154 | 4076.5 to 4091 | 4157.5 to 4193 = -0.2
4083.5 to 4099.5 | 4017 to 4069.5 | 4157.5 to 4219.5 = 2.1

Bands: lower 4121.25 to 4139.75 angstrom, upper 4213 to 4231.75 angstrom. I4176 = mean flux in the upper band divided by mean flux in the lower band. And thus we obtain 1.07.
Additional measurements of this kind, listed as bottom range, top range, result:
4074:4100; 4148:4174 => 1.09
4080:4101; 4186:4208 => 1.10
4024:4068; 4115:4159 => 0.96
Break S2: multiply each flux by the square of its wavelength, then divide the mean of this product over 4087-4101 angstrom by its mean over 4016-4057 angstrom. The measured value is 0.8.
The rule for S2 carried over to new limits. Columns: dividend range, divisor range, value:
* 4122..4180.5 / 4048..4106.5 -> 1.06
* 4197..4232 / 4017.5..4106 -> 1.10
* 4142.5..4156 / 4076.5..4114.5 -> 1.15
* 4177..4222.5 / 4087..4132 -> 1.16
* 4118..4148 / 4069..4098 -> 1.05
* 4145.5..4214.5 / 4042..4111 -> 1.07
